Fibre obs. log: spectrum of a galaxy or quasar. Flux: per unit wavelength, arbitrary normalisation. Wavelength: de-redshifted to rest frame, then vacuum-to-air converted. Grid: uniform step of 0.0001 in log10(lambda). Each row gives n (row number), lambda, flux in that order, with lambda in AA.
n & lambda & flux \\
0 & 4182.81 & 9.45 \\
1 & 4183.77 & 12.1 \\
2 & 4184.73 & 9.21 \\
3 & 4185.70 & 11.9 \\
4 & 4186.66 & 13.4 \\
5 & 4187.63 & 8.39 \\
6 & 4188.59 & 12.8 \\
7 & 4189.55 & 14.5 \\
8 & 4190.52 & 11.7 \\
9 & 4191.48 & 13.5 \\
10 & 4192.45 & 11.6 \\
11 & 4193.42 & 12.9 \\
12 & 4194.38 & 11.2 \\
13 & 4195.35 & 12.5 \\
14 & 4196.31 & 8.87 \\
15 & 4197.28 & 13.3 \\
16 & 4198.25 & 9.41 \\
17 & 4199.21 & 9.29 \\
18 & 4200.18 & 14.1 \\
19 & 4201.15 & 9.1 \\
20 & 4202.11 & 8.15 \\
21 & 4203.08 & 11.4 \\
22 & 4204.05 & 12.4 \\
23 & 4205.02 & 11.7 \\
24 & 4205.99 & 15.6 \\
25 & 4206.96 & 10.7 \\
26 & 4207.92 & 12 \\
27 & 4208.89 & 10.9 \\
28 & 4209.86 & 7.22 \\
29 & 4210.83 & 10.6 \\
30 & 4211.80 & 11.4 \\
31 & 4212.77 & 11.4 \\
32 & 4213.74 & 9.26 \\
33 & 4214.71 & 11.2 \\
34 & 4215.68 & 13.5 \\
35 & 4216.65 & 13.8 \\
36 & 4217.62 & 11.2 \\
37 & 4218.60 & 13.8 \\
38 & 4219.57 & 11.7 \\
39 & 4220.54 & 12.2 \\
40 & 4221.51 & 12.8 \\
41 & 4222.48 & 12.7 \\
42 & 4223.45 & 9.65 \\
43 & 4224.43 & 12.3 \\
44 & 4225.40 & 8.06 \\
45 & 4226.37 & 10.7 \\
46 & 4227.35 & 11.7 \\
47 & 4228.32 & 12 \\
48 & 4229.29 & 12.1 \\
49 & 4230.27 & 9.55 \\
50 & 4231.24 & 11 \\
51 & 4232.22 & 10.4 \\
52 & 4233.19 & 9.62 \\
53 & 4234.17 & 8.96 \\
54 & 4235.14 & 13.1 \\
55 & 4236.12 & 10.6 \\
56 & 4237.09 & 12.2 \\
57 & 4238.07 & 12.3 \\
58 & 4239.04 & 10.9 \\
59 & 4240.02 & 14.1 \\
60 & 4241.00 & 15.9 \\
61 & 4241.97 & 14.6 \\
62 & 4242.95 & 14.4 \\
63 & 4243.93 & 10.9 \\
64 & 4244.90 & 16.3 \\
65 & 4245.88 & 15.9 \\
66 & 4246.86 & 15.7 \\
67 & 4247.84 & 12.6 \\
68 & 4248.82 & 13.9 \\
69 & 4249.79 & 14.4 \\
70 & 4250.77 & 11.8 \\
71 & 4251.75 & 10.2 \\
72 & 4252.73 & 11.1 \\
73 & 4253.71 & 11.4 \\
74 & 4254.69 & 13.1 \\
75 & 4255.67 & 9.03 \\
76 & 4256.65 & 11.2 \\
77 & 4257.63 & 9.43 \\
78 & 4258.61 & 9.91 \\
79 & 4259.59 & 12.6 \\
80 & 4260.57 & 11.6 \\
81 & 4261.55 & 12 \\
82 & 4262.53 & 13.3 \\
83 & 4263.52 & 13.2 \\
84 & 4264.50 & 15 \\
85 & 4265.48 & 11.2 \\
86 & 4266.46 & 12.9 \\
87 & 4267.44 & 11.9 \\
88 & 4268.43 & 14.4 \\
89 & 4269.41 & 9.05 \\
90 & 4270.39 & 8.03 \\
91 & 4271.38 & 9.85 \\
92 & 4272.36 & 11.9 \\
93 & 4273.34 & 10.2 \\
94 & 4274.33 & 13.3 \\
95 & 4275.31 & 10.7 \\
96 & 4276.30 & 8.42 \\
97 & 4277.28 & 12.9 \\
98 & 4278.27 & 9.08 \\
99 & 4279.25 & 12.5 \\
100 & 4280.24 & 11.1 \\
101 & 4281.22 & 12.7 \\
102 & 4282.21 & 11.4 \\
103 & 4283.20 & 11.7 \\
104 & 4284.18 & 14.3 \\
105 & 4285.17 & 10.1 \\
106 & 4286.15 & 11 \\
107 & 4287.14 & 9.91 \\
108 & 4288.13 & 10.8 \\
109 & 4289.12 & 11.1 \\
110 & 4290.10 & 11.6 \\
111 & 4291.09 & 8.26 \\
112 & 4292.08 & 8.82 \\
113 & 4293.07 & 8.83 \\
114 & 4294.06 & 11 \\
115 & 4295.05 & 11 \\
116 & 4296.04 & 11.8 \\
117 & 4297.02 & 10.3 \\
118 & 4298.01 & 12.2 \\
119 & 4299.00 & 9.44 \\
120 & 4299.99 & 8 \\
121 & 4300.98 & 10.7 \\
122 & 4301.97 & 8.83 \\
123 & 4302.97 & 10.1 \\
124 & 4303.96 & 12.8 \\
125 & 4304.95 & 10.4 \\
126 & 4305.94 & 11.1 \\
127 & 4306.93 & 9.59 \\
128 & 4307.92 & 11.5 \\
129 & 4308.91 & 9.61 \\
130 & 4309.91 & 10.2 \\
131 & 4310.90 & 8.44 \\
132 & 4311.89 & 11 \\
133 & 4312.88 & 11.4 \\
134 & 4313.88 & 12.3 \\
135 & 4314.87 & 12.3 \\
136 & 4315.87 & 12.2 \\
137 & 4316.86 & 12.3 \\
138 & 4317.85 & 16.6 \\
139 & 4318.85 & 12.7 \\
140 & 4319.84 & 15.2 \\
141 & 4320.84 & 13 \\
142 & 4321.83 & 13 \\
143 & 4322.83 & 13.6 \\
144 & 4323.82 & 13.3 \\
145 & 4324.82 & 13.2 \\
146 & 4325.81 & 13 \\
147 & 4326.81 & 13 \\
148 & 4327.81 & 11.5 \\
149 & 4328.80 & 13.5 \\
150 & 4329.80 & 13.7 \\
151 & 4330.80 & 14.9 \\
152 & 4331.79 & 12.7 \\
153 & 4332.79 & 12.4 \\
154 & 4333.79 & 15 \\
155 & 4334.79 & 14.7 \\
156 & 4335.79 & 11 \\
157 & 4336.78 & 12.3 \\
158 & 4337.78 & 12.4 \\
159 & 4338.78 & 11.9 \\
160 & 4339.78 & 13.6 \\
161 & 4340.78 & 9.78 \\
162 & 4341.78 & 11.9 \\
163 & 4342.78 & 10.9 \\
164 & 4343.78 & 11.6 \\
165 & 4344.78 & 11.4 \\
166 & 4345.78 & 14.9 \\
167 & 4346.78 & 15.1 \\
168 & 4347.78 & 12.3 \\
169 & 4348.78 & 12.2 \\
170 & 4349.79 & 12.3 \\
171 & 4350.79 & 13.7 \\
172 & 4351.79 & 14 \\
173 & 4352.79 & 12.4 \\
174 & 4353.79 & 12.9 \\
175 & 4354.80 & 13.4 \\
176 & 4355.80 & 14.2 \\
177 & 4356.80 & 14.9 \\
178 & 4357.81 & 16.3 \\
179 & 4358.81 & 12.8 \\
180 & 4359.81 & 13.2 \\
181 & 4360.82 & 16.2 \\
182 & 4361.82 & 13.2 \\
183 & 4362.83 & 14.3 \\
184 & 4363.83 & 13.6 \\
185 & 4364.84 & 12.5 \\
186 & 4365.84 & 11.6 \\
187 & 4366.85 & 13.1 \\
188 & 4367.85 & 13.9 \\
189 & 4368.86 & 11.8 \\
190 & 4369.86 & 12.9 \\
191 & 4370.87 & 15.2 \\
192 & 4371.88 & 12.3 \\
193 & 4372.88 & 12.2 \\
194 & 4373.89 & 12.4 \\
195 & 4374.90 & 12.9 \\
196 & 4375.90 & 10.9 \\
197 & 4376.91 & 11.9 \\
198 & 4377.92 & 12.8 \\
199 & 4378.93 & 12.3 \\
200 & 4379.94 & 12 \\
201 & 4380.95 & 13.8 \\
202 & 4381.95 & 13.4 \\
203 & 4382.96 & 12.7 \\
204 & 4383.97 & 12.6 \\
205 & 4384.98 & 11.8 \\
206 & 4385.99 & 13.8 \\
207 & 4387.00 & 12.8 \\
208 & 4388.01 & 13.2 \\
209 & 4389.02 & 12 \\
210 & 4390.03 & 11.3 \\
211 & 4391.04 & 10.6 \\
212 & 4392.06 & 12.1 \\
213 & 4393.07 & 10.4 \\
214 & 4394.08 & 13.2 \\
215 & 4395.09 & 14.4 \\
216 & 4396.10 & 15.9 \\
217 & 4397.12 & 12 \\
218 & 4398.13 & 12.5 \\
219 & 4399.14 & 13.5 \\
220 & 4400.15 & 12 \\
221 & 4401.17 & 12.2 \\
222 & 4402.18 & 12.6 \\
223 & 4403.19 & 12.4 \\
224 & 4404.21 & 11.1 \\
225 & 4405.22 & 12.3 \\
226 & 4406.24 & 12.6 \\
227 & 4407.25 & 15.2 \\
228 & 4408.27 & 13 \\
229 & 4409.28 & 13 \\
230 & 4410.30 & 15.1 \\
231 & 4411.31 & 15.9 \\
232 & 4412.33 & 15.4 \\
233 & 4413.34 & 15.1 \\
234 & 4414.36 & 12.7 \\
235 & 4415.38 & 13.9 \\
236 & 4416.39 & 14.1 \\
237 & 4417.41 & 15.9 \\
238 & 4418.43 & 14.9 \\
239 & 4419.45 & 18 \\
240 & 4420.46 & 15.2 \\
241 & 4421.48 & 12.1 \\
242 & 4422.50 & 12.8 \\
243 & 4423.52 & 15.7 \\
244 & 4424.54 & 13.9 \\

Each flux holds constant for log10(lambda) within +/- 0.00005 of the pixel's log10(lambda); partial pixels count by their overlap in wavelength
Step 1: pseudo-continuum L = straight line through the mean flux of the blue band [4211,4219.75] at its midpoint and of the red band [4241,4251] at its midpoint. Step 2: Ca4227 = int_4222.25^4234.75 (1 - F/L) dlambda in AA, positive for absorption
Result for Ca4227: 2.1 AA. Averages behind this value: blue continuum 11.9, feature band 10.6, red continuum 14.2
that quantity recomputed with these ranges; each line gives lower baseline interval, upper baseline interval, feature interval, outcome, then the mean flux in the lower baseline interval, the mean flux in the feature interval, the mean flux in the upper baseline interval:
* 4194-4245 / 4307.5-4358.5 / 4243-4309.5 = 4.28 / 11.6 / 11.4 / 12.8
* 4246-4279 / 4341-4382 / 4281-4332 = 3.13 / 11.7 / 11.6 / 13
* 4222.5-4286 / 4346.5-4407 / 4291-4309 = 2.87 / 11.8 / 10.3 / 12.9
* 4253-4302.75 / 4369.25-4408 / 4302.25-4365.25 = -4.51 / 11.1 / 12.7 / 12.6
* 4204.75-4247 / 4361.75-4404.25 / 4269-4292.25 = 2.63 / 11.9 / 10.8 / 12.7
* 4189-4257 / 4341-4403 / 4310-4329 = -0.19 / 11.9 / 12.7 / 12.9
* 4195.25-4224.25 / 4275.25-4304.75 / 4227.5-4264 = -3.66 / 11.4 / 12.2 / 10.7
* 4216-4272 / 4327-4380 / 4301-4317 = 2.22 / 12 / 10.8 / 13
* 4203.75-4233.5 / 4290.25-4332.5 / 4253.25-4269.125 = -0.66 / 11.4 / 12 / 11.6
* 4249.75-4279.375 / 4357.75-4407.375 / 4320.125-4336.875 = -1.44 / 11.4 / 13.2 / 12.8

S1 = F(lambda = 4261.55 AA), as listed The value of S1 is 12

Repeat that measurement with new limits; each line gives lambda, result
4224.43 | 12.3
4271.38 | 9.85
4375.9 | 10.9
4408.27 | 13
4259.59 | 12.6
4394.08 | 13.2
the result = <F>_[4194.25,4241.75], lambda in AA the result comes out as 11.4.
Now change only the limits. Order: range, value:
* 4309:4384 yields 12.9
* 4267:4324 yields 11.2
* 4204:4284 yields 11.8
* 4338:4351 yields 12.4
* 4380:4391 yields 12.6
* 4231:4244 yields 12.1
